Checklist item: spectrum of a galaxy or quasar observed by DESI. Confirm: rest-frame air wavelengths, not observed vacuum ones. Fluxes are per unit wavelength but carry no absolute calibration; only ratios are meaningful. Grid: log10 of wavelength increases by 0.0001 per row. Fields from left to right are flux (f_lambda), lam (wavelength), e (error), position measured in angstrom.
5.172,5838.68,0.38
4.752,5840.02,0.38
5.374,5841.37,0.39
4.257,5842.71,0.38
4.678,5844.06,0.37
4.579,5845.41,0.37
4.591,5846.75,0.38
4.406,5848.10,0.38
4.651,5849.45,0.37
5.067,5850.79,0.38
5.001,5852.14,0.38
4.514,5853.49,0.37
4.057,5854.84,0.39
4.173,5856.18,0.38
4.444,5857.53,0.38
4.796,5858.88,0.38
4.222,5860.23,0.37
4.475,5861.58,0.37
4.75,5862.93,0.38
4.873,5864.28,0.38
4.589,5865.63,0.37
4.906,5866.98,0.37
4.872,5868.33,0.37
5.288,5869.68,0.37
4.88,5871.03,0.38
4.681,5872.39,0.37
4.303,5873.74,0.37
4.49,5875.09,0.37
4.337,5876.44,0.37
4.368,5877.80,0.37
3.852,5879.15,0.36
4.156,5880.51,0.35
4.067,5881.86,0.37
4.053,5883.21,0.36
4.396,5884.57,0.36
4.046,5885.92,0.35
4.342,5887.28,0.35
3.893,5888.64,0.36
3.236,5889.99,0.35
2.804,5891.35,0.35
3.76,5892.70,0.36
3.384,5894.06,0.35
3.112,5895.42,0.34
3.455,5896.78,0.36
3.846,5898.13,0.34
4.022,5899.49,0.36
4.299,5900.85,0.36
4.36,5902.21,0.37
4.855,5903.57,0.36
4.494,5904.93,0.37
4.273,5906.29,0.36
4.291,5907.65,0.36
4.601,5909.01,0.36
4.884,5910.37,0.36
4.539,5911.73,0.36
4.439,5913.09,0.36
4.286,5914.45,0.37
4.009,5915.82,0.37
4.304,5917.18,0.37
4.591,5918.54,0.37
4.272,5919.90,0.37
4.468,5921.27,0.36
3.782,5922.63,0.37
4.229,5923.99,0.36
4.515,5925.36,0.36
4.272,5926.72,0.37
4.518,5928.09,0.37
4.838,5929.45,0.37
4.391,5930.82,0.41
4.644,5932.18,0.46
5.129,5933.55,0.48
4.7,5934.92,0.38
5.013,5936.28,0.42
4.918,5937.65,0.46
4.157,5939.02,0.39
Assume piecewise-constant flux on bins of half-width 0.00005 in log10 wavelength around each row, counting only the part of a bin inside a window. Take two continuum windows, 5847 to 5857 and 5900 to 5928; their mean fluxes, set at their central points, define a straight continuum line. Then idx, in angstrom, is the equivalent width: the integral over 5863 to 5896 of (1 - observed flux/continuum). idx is 2.0 angstrom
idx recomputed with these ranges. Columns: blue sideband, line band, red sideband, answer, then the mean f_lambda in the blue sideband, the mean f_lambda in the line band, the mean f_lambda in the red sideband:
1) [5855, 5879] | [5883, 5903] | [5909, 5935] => 3.2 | 4.59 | 3.8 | 4.46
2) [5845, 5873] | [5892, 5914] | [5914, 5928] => 1.1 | 4.66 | 4.16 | 4.28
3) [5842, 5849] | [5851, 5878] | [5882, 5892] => -2.7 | 4.51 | 4.61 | 3.84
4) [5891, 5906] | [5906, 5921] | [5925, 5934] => -0.6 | 3.89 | 4.41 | 4.61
